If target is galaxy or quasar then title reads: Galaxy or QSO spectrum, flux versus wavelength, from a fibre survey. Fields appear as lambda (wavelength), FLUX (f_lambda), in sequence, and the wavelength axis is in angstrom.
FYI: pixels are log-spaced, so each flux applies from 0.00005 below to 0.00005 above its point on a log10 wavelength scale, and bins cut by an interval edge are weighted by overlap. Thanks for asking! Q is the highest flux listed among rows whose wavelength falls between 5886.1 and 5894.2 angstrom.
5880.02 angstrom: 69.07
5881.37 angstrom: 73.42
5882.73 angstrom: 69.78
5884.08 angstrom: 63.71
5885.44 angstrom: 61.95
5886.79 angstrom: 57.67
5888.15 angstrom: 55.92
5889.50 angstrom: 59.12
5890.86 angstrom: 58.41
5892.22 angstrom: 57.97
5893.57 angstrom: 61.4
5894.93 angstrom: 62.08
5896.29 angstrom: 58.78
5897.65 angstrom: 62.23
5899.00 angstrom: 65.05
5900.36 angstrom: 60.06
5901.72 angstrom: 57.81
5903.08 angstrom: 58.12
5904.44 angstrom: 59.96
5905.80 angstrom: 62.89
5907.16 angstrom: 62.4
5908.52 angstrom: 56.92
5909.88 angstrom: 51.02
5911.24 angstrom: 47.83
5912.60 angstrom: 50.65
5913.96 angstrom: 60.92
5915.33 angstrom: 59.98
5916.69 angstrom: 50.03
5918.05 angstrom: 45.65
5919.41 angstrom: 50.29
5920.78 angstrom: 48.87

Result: 61.4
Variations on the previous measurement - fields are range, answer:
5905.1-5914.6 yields 62.89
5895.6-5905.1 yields 65.05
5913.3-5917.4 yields 60.92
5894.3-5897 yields 62.08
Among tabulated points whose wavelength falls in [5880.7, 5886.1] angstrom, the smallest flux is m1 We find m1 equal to 61.95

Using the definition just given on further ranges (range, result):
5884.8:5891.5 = 55.92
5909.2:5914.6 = 47.83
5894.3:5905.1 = 57.81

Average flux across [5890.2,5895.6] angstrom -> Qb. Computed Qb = 60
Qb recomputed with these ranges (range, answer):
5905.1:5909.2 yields 60.7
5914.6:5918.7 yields 52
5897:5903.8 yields 60.7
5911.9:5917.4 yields 55.3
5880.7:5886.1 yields 67.1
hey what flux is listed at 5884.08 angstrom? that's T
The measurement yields 63.71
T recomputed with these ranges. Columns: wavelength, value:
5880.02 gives 69.07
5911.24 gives 47.83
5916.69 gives 50.03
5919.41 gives 50.29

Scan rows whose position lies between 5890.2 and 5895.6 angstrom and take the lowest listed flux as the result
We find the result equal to 57.97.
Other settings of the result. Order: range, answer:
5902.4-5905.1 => 58.12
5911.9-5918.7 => 45.65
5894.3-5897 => 58.78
